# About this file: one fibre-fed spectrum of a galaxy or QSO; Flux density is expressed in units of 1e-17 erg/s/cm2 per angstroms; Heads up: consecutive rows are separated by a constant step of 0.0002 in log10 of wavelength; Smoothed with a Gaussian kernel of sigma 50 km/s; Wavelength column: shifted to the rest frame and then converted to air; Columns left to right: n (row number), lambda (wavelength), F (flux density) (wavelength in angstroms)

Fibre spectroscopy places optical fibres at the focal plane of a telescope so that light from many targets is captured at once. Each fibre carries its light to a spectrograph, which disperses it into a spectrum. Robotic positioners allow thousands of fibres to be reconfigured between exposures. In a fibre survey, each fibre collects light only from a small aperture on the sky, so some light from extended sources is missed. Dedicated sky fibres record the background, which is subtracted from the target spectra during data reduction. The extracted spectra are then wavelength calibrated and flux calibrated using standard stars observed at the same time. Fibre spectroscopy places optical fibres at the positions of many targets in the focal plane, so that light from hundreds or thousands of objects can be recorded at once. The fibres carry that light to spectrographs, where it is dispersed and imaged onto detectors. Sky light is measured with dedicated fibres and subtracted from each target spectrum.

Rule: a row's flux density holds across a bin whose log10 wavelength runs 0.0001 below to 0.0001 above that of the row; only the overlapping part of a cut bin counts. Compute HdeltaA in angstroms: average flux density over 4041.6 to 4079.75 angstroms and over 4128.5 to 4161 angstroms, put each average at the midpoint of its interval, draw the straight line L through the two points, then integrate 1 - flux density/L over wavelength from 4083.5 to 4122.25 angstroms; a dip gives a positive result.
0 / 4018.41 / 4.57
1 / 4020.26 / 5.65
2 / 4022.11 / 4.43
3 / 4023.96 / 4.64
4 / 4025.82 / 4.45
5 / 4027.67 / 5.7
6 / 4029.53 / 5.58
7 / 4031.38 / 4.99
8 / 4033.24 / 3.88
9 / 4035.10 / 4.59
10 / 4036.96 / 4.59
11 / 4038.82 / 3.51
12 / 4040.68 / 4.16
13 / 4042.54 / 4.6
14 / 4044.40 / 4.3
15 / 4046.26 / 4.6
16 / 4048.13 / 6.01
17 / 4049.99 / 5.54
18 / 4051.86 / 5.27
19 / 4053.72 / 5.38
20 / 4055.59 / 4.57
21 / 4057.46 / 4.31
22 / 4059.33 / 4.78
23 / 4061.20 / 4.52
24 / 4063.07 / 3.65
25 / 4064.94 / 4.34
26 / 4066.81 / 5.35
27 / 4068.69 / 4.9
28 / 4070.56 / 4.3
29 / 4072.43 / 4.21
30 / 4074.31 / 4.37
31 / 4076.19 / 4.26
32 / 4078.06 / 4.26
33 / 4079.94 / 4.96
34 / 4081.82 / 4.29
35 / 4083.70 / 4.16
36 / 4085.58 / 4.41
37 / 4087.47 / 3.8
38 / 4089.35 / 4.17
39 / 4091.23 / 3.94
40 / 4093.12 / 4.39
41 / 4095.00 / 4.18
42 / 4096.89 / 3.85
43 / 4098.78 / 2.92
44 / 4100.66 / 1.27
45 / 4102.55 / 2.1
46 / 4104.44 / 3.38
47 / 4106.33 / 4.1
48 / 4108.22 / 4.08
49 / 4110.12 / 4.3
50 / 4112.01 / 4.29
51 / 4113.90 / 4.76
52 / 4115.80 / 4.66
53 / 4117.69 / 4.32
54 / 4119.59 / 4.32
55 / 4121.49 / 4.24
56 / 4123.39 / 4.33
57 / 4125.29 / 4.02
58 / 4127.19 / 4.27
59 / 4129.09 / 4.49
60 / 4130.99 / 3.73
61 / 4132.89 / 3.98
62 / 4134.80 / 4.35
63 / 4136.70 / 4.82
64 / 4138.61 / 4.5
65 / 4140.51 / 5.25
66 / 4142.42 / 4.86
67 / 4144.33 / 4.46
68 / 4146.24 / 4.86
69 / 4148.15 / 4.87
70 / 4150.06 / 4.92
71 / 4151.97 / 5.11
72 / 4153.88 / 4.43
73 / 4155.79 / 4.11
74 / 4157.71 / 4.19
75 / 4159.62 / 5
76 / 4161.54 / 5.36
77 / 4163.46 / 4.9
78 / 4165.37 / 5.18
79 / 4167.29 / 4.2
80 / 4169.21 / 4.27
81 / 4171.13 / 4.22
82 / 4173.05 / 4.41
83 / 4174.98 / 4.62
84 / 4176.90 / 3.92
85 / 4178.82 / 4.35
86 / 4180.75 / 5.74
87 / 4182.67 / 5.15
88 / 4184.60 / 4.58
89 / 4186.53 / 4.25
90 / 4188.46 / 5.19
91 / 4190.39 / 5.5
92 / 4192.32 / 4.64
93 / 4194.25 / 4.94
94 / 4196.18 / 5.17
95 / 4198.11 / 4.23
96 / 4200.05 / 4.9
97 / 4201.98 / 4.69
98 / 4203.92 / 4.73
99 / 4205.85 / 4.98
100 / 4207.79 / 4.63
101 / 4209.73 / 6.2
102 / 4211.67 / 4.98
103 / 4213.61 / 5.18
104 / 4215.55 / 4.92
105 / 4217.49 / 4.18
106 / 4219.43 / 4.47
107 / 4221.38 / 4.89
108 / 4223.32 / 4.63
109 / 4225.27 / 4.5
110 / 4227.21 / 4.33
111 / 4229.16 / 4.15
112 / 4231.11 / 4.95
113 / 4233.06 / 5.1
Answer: 6.3 angstroms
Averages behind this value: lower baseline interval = 4.68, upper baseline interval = 4.6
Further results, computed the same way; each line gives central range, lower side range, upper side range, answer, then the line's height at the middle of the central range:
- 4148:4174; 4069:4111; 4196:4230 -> -1.5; 4.4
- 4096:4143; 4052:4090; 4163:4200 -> 5.5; 4.57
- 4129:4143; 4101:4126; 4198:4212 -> -0.8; 4.24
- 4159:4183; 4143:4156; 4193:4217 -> 0.5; 4.81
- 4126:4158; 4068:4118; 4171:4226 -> -1.2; 4.38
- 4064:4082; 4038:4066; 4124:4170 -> 0.4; 4.63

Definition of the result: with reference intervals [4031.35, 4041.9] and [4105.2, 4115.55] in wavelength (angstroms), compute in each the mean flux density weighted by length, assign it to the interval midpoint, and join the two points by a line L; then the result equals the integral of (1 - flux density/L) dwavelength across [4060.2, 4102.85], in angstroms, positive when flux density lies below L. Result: 2.2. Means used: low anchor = 4.23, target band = 4.06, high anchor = 4.31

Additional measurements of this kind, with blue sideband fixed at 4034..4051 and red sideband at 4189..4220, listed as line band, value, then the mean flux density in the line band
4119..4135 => 2.0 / 4.18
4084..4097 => 1.7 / 4.12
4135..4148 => 0.1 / 4.77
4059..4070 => 0.3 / 4.57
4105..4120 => 1.4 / 4.33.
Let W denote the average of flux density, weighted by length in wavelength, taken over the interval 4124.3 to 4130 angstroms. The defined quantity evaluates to 4.26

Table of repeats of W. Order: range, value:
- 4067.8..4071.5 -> 4.61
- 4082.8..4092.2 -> 4.09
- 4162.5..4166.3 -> 5.05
